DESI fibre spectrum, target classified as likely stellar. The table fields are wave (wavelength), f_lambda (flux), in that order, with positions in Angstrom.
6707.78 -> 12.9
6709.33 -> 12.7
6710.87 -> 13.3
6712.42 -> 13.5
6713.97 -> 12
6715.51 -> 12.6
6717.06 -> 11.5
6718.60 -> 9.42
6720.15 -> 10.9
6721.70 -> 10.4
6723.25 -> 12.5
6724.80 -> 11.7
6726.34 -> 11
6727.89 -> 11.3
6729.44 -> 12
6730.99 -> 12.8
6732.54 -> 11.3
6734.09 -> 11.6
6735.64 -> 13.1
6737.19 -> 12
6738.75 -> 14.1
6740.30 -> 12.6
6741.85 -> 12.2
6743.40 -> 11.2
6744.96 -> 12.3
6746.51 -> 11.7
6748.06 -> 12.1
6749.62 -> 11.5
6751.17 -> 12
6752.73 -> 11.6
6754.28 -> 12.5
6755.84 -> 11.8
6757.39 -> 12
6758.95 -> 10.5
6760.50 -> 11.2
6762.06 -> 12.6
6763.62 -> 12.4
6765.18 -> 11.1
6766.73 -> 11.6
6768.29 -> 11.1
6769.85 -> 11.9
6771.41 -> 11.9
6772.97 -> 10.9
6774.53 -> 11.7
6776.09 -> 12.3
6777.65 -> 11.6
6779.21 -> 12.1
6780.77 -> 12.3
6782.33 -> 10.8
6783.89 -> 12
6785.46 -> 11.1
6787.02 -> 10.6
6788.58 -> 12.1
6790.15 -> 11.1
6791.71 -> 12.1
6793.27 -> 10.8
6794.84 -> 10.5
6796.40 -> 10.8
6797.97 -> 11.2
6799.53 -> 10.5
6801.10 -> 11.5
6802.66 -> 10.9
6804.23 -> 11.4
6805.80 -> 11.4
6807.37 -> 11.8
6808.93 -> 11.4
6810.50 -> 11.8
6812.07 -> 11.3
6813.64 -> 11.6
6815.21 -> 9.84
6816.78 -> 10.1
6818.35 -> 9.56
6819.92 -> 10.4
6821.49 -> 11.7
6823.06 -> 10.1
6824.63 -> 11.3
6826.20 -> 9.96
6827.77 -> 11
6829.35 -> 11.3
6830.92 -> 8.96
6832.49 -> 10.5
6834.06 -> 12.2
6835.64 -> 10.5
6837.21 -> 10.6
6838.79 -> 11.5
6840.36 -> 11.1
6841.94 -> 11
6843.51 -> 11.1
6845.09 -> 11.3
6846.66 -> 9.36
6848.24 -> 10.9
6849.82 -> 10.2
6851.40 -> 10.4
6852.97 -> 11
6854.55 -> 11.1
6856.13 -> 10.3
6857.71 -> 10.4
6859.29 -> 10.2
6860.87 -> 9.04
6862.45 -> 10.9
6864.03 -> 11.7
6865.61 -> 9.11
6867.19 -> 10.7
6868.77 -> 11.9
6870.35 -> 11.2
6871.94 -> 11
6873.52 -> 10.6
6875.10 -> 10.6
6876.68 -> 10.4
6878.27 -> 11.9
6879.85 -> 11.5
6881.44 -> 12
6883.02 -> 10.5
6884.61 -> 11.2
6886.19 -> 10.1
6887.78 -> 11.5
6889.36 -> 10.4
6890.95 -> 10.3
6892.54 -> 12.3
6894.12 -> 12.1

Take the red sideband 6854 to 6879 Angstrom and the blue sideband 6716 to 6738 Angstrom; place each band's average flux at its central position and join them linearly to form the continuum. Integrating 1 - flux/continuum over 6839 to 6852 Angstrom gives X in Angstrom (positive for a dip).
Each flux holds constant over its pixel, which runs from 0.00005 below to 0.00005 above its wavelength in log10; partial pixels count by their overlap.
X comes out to 0.1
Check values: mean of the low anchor 11.6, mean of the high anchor 10.7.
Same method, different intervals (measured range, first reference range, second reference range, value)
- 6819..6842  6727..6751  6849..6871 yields 0.3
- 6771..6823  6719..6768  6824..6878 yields 0.2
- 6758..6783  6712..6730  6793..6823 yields -1.0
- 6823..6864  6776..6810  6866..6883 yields 2.0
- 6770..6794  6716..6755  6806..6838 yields -0.6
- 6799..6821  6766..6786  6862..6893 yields 0.8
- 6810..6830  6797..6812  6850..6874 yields 0.7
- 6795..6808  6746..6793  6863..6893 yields 0.4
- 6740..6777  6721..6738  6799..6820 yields -0.8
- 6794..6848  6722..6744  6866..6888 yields 2.7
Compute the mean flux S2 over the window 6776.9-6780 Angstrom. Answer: 11.9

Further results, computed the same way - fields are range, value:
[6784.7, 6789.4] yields 11.3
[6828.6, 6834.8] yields 10.7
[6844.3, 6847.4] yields 10.4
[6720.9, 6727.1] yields 11.4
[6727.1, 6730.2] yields 11.6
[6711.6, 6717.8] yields 12.4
